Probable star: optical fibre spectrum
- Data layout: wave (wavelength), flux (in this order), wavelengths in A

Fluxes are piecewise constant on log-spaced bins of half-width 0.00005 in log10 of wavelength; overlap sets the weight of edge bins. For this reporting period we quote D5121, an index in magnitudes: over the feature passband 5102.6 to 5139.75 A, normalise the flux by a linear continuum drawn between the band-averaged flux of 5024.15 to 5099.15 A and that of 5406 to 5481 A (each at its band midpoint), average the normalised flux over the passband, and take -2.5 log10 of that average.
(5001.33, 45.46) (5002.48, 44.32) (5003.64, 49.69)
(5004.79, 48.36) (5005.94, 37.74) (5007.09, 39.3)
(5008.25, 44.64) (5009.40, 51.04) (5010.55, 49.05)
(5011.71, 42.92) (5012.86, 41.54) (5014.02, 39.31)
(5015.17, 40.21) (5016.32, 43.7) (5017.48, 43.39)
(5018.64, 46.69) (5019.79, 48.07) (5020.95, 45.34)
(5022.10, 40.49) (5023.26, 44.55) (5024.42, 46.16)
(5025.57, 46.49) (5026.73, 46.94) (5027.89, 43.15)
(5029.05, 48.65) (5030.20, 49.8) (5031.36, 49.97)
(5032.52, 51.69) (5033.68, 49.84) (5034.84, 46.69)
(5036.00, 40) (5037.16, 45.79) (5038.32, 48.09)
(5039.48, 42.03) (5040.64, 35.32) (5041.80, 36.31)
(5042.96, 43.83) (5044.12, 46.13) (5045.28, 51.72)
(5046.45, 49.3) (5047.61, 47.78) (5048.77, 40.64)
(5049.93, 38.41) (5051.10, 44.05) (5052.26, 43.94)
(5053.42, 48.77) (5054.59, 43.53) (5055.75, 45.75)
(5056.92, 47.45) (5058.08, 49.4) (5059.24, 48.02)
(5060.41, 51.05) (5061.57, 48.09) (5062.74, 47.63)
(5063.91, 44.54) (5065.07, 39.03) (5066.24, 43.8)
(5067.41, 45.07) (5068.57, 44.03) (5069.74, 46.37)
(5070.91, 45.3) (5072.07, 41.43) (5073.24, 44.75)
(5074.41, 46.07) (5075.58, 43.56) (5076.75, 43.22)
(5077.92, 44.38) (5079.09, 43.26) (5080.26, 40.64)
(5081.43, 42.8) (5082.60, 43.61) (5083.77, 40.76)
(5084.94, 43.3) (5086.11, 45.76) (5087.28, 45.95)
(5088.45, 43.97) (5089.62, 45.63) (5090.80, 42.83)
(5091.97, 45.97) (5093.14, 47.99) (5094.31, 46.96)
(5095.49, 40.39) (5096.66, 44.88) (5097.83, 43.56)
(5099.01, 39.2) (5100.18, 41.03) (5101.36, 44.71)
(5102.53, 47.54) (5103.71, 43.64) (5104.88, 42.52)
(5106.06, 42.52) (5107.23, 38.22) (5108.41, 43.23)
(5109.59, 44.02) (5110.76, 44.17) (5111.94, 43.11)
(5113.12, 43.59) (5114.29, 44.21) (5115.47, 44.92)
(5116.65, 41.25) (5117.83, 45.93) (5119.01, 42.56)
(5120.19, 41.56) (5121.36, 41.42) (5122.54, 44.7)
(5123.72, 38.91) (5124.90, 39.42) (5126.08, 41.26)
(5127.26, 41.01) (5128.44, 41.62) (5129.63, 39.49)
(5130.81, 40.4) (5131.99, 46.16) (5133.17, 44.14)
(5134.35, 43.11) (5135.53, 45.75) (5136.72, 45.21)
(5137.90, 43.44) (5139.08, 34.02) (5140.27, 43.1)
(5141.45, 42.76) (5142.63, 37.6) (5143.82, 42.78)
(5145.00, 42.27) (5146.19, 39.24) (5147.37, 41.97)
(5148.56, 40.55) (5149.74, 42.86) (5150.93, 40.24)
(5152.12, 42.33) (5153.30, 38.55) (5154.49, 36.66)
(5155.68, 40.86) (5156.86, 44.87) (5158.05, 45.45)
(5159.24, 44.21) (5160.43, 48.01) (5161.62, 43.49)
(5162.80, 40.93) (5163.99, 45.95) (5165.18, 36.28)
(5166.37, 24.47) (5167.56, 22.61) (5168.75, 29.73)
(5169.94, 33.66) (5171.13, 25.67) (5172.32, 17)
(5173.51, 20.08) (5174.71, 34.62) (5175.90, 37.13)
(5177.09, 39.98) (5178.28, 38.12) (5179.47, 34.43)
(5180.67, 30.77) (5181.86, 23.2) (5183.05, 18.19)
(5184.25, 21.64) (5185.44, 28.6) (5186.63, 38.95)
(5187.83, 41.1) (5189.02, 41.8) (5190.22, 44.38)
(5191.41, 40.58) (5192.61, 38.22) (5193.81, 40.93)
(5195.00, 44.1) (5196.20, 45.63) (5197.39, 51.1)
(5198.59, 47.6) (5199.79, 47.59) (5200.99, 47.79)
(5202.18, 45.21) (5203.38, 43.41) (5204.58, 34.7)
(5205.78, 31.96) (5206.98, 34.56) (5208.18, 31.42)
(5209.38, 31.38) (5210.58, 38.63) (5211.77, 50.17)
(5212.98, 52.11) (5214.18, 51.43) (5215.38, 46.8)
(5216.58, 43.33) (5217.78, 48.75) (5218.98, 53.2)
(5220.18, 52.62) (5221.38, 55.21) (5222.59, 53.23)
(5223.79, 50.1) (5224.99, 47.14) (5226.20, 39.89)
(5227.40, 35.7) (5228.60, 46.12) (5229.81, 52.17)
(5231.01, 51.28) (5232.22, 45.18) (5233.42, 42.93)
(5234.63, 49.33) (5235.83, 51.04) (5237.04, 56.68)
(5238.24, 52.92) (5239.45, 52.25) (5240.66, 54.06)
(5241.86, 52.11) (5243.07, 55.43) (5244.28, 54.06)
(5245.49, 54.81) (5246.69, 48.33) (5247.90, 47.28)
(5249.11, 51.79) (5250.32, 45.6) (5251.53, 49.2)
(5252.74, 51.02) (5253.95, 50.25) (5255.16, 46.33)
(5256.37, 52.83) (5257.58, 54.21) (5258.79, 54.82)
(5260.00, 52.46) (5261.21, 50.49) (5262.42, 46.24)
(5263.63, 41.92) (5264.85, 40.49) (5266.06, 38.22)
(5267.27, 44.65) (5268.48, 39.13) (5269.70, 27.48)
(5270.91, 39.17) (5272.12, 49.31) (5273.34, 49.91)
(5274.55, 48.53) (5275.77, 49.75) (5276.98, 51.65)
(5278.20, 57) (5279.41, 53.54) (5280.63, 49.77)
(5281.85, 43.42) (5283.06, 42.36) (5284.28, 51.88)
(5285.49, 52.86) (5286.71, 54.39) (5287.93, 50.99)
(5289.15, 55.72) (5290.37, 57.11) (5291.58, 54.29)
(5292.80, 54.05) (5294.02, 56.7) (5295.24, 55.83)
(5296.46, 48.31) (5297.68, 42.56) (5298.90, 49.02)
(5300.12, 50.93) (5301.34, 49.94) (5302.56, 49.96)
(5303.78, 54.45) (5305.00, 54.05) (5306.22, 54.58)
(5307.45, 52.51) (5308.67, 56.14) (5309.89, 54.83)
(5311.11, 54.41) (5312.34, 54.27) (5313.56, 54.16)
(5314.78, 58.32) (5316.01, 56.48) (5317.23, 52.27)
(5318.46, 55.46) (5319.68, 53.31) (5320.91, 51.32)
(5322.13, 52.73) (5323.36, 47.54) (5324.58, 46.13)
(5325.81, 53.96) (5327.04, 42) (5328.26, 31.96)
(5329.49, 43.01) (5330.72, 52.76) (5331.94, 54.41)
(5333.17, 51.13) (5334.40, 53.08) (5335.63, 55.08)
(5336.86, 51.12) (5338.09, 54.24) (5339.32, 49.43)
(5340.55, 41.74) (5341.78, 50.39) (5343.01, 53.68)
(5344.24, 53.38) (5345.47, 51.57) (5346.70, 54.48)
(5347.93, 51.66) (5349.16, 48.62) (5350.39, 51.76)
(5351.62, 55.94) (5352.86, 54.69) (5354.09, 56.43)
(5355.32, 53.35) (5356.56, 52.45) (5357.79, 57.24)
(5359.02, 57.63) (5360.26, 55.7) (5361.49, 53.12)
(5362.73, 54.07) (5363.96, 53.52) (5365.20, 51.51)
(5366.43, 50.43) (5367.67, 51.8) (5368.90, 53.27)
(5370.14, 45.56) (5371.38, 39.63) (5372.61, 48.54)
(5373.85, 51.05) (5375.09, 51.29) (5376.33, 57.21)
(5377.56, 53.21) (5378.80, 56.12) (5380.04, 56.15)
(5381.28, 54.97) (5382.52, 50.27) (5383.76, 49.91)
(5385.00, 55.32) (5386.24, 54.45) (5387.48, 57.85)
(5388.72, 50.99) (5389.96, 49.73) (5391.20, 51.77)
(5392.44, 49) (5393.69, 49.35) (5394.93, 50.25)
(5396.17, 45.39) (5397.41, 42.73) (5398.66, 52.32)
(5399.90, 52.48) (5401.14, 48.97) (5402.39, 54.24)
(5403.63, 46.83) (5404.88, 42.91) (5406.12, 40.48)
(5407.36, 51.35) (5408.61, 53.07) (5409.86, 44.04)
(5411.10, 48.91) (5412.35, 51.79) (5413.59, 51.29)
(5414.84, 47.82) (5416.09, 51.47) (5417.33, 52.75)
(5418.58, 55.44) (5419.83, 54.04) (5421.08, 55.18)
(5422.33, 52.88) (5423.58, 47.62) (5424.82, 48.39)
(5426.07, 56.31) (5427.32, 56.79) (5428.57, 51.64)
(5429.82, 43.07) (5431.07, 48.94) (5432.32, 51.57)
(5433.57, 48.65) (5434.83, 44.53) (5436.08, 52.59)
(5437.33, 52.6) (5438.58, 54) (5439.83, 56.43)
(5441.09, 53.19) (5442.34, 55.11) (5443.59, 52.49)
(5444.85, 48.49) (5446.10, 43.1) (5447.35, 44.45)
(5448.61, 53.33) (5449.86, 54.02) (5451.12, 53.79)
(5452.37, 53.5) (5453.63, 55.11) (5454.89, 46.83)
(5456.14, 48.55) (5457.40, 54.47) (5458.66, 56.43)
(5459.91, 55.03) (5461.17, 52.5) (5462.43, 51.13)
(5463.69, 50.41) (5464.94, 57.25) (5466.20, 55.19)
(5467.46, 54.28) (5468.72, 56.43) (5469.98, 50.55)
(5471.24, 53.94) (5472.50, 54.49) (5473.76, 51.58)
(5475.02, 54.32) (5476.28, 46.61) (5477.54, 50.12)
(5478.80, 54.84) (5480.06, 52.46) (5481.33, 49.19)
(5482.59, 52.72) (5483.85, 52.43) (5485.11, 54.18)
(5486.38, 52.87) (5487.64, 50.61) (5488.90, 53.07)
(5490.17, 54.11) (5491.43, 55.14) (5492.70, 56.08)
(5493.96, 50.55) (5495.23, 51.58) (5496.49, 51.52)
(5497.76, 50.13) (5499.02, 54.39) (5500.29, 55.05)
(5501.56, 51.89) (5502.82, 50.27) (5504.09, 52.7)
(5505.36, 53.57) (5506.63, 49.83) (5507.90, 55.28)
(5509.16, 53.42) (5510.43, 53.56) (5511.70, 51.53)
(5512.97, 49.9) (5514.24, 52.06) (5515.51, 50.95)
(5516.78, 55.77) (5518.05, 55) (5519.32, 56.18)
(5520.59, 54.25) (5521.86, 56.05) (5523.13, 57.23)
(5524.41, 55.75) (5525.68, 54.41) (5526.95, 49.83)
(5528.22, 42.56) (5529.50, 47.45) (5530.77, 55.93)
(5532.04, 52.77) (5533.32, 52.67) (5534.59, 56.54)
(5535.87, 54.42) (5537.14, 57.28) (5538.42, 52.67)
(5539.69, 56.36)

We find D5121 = 0.09 mag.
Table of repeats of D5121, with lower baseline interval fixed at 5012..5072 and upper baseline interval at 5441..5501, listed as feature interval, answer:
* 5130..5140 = 0.10 mag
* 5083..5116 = 0.06 mag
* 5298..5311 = -0.06 mag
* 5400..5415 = 0.06 mag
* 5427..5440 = 0.02 mag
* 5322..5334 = 0.06 mag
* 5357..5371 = -0.05 mag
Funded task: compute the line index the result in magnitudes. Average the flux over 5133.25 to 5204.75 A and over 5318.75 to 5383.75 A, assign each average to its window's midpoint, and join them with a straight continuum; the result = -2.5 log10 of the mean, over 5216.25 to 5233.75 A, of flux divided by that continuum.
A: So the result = -0.13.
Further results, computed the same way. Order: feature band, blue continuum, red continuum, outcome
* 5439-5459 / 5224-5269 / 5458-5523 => 0.01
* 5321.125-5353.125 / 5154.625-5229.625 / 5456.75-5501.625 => -0.09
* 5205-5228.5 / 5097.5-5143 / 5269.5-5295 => 0.06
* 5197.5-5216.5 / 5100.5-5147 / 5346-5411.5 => 0.07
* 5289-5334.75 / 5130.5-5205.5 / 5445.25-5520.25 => -0.15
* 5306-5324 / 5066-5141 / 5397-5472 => -0.12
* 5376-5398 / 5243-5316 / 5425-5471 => -0.01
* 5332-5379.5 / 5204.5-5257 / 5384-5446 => -0.05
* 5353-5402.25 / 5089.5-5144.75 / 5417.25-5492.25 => -0.04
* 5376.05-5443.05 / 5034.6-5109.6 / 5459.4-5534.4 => 0.00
